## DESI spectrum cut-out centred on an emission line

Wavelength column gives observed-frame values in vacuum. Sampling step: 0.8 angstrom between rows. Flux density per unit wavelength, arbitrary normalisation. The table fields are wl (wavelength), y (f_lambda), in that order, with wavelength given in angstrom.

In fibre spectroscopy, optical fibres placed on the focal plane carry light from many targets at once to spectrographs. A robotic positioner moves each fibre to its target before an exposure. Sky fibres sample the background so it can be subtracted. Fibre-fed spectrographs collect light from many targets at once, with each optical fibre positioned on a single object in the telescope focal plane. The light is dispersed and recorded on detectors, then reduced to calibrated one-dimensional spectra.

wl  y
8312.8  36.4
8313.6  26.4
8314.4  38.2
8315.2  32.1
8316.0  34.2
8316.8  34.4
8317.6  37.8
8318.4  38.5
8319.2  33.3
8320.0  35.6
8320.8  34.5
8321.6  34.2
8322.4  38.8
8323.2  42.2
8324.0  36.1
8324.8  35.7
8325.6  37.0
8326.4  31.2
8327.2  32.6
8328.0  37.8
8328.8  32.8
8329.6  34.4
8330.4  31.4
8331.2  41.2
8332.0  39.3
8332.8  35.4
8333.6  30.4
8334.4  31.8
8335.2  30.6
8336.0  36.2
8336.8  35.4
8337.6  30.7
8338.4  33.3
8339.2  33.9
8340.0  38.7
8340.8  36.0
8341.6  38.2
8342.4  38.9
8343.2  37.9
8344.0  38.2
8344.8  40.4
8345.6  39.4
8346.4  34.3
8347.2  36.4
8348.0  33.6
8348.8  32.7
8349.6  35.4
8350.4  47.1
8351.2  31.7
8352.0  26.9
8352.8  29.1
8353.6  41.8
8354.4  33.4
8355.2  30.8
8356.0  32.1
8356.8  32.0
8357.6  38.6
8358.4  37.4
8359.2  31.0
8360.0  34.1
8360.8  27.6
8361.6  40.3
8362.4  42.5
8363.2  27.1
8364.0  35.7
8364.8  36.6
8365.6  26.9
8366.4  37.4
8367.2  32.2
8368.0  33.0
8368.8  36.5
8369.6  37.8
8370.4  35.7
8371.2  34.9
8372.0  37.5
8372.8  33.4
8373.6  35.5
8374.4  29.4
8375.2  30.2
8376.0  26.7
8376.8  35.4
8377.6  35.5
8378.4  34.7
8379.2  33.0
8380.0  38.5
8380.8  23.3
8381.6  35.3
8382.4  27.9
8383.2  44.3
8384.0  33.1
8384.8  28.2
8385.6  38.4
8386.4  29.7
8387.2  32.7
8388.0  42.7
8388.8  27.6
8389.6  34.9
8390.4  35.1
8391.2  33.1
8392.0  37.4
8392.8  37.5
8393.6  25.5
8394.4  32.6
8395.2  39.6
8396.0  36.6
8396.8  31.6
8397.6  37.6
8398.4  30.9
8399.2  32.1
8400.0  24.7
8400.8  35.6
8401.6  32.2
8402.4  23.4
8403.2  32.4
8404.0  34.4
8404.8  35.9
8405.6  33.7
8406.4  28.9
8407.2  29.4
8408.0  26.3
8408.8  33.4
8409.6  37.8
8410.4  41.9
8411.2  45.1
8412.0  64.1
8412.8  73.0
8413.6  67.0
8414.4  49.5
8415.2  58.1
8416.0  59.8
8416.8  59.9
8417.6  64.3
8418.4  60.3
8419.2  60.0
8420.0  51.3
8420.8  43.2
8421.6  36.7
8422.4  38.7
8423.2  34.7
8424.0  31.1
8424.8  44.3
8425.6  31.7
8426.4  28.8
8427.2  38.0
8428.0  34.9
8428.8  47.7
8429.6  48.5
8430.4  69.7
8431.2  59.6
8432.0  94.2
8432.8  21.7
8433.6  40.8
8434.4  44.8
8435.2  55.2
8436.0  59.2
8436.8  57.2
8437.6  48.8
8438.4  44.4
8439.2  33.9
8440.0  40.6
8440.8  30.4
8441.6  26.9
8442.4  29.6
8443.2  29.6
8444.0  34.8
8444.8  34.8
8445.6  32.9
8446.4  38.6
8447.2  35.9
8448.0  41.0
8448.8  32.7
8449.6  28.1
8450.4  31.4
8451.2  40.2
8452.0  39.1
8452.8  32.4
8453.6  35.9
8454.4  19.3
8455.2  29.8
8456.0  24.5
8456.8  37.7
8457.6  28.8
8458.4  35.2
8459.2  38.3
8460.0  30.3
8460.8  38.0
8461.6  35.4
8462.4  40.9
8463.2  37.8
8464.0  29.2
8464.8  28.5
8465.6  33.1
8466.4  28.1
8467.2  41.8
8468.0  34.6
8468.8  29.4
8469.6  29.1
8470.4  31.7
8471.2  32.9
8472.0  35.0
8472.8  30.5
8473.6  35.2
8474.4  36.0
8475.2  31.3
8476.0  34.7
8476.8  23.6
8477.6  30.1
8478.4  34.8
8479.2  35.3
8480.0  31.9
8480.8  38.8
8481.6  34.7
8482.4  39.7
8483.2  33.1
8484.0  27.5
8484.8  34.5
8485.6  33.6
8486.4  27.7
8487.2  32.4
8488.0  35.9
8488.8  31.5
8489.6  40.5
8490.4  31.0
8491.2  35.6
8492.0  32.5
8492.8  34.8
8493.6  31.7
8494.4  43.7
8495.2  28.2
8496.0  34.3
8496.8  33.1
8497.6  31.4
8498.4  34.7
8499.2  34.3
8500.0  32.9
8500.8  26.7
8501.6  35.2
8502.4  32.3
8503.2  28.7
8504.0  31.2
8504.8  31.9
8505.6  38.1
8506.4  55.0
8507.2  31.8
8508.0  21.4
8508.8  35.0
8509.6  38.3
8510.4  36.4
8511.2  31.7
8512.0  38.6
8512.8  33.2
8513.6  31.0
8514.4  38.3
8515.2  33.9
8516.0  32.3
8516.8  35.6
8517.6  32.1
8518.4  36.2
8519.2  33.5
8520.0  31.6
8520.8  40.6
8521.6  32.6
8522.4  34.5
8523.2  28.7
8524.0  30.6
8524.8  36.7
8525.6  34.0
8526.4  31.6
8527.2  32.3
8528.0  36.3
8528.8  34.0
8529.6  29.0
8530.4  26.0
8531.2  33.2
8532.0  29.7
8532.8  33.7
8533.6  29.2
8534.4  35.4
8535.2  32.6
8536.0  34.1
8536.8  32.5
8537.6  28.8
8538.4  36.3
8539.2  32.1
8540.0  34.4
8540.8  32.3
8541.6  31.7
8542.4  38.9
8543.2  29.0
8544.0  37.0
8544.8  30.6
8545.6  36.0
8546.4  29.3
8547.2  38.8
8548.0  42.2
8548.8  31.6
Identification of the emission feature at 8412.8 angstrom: [S II]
